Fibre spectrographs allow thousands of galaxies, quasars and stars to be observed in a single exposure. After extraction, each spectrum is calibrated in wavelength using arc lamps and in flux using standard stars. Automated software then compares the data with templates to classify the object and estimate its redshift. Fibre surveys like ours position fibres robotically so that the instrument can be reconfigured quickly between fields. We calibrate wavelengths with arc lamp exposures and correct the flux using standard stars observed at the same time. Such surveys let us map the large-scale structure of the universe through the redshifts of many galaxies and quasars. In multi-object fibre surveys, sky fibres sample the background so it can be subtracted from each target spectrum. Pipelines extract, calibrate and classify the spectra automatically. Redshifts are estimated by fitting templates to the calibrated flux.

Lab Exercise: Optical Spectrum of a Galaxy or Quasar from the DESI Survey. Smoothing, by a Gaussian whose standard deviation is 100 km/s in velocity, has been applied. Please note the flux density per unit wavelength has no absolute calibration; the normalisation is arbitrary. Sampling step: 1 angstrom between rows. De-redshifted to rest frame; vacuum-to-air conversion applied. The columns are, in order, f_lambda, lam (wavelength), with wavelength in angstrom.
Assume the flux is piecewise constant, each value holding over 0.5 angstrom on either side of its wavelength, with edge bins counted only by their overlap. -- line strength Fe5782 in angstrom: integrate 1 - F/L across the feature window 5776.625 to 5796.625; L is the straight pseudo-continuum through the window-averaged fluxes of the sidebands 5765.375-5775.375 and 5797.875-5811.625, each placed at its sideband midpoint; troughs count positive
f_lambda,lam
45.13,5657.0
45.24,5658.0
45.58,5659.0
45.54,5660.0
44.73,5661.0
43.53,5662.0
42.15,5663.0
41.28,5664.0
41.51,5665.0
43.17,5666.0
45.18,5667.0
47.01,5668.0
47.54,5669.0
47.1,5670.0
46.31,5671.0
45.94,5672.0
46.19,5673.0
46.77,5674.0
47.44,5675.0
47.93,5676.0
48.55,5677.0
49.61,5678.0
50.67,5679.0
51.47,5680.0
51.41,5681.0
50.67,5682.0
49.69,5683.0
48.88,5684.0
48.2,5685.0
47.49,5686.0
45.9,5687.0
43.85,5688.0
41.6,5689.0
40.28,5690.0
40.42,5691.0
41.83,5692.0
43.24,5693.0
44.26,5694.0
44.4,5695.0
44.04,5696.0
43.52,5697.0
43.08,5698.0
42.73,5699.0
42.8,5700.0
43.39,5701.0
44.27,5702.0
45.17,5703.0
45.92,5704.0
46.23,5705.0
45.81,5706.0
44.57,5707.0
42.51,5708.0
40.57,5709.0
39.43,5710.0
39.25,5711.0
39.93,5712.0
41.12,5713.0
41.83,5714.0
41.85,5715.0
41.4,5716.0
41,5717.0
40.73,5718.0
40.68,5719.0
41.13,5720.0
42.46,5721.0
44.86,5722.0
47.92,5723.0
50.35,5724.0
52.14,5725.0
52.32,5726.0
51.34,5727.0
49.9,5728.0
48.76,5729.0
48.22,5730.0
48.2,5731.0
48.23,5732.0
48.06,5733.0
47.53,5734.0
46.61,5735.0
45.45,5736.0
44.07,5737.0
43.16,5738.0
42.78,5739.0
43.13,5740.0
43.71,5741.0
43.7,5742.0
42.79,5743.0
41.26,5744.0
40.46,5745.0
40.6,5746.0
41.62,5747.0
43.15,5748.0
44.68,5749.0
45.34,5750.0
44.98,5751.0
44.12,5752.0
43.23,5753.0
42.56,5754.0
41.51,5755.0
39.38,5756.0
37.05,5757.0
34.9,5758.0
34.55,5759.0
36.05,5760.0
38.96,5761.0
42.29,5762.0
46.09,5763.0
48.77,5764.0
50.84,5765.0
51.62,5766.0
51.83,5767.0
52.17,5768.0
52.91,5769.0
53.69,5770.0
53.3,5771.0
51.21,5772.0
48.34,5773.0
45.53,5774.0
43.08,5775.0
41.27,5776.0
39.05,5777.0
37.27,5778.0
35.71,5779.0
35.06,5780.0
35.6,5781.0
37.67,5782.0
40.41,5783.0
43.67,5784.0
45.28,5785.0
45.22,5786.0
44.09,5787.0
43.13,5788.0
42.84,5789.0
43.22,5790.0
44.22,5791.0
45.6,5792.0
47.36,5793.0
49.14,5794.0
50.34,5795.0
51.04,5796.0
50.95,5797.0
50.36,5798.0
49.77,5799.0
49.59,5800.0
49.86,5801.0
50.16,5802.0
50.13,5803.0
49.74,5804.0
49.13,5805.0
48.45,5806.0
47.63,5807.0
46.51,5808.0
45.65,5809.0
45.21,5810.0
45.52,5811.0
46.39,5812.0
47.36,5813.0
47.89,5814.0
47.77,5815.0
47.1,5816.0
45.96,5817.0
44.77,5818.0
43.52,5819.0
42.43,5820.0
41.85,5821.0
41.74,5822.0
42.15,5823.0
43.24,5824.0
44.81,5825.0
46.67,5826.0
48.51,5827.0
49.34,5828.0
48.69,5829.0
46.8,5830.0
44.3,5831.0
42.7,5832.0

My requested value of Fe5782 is 2.7 angstrom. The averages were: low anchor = 50.5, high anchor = 48.3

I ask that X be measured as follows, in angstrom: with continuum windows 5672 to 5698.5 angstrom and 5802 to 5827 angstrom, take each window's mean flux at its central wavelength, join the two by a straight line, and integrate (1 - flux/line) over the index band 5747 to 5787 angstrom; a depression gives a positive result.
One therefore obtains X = 2.2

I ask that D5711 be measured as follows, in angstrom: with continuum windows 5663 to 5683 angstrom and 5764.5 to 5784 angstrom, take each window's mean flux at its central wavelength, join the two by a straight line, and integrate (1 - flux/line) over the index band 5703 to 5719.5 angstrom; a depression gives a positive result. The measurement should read 1.5 angstrom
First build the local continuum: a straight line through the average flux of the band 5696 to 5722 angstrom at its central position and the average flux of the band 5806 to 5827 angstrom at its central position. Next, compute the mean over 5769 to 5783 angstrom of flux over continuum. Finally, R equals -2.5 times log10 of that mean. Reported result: 0.03 mag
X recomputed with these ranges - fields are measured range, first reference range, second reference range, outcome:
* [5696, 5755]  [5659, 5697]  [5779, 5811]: 2.1 angstrom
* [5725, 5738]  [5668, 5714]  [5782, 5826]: -0.8 angstrom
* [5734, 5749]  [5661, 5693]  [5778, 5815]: 0.9 angstrom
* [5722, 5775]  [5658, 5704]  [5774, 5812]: -0.4 angstrom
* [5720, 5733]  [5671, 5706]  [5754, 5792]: -1.1 angstrom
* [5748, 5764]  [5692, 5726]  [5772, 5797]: 0.8 angstrom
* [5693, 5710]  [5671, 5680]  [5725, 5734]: 1.7 angstrom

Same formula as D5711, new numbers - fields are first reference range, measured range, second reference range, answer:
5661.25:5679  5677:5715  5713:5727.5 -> 0.6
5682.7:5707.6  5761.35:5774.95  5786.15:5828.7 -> -1.1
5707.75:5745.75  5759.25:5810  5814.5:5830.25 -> -1.1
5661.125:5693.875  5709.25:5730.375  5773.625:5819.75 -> 0.6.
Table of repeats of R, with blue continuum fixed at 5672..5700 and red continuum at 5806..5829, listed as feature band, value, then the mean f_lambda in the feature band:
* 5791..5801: -0.08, 49.1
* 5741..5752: 0.07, 43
